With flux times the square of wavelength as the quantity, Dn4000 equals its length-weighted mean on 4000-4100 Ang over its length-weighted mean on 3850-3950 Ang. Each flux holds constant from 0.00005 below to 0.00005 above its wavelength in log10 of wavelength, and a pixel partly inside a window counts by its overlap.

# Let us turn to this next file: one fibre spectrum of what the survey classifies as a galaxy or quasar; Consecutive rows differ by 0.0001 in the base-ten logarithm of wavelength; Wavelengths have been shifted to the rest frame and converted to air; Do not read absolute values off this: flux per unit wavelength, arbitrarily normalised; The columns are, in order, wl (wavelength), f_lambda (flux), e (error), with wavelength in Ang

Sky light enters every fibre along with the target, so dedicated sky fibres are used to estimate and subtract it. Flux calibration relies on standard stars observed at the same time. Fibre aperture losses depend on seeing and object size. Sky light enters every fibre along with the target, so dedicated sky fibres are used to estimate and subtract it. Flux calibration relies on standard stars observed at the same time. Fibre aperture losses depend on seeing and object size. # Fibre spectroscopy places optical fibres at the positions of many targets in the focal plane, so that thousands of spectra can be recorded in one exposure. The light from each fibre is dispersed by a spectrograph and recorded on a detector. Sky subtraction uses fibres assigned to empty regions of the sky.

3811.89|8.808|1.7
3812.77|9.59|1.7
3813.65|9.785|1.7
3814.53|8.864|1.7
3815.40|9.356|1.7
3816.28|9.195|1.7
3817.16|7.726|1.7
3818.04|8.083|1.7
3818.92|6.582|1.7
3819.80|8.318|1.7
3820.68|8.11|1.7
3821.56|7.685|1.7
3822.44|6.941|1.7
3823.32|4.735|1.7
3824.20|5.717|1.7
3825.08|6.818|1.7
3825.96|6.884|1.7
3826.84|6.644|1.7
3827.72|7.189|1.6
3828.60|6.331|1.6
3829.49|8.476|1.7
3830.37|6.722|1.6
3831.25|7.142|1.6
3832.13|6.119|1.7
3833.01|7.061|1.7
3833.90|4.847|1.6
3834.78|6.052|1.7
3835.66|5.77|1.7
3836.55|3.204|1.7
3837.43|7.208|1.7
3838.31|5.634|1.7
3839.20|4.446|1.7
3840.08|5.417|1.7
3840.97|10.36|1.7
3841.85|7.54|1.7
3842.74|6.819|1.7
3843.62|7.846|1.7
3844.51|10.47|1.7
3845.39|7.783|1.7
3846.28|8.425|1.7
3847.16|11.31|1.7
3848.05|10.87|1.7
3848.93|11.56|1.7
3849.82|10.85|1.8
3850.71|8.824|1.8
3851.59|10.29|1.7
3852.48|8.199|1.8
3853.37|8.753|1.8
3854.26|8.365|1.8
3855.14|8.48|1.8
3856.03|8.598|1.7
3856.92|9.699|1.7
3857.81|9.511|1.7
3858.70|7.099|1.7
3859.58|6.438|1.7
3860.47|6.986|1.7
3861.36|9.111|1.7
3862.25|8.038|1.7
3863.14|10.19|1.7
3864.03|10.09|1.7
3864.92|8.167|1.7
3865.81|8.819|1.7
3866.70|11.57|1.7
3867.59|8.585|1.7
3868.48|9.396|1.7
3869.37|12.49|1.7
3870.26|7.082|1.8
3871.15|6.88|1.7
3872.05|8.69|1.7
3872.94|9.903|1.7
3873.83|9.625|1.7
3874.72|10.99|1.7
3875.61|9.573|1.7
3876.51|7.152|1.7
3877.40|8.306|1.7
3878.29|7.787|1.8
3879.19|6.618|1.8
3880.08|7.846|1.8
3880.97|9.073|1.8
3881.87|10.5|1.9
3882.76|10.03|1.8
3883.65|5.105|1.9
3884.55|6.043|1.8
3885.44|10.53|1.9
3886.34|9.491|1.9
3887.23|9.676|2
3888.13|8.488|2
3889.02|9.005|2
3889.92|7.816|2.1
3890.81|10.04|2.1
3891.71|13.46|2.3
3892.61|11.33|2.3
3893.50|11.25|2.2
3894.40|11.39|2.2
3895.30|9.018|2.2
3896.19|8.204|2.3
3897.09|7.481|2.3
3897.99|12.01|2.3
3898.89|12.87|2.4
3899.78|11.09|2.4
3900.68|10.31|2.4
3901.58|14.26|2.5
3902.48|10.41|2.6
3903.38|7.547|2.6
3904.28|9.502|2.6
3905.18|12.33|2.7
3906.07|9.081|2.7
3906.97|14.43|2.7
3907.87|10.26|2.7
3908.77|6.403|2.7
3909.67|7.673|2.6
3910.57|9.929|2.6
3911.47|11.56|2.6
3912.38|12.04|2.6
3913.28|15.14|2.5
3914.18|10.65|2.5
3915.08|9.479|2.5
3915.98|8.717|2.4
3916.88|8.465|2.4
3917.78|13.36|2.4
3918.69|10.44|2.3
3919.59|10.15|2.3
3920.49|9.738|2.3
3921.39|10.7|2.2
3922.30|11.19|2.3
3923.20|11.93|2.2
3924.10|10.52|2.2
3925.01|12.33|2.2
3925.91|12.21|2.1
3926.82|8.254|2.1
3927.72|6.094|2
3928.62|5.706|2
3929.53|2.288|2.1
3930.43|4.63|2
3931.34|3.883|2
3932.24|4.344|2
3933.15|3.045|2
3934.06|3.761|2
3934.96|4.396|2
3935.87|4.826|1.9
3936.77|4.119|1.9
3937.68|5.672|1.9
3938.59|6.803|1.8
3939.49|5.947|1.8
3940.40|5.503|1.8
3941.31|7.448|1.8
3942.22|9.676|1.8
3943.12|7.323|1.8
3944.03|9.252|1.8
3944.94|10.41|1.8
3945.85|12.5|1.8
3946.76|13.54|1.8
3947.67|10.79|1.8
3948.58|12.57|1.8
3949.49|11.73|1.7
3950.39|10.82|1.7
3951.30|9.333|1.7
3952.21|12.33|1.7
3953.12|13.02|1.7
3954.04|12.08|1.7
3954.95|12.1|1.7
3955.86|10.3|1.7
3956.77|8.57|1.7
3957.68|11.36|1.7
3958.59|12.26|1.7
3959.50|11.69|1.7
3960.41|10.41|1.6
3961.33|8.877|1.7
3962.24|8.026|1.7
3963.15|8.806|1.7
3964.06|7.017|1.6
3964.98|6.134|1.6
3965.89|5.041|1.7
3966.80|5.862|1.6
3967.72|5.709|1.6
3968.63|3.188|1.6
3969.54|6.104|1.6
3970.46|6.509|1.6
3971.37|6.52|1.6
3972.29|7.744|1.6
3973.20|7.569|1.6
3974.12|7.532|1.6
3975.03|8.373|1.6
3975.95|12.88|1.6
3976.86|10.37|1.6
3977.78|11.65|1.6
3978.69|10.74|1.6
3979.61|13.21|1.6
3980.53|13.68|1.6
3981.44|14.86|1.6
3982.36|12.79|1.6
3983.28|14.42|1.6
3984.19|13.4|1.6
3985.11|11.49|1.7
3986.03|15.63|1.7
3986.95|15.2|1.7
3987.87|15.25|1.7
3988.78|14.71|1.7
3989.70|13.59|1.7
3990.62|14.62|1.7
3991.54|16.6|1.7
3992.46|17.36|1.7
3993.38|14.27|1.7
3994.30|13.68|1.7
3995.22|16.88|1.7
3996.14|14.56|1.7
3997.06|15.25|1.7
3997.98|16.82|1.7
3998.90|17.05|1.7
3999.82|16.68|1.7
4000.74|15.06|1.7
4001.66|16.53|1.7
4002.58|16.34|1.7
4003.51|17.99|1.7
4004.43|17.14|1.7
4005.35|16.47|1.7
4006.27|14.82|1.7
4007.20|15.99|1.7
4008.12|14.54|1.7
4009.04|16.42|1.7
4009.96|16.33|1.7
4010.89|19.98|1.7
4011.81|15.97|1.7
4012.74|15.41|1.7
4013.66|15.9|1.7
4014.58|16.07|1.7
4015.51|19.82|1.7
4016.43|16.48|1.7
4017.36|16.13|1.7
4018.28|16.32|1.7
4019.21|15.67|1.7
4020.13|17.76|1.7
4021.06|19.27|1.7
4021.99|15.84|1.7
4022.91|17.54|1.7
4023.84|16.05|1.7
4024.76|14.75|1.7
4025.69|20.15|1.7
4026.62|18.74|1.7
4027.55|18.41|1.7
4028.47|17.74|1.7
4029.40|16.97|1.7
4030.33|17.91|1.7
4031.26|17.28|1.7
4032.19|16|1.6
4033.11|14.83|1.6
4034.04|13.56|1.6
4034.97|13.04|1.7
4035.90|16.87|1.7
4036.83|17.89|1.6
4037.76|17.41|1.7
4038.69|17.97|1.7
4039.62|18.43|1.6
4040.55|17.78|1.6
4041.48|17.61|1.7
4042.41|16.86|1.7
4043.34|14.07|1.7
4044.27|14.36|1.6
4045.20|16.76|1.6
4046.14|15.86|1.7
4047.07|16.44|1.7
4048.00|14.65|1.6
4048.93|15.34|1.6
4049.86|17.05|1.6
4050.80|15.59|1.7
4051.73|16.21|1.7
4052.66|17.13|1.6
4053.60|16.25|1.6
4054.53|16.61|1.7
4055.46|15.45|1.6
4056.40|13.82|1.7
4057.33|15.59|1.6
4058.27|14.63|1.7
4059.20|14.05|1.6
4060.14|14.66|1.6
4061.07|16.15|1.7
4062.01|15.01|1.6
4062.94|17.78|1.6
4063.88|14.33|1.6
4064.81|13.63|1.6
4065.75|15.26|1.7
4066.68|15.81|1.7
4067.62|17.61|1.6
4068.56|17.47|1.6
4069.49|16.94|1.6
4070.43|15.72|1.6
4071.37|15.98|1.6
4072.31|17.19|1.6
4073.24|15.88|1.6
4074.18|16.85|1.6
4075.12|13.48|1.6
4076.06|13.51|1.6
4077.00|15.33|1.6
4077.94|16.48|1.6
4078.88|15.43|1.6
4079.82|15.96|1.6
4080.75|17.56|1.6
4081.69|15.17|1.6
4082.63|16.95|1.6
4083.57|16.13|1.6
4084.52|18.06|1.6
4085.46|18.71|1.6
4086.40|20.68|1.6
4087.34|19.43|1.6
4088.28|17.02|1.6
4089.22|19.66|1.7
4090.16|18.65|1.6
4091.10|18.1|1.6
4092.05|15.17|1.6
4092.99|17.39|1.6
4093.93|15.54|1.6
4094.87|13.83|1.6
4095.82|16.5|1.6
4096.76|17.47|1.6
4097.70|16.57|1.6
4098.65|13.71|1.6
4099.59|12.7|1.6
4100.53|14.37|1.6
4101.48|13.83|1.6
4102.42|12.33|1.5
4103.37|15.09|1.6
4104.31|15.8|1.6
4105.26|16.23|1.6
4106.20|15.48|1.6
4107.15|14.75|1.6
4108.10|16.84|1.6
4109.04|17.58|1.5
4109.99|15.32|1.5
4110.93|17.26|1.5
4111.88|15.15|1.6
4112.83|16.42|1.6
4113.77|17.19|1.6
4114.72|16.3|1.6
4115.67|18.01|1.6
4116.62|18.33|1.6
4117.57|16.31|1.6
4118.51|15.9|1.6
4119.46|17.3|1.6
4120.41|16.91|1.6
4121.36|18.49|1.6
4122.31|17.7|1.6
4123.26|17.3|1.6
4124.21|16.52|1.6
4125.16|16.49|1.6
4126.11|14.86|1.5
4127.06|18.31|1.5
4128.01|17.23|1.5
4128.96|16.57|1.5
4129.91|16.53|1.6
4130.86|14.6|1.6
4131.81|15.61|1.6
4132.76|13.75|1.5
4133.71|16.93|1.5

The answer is 1.95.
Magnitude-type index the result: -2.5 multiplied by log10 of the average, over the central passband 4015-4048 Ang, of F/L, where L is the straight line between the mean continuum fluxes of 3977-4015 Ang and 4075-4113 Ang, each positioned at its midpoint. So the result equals -0.08 mag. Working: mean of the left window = 15.2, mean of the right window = 16.2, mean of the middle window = 16.8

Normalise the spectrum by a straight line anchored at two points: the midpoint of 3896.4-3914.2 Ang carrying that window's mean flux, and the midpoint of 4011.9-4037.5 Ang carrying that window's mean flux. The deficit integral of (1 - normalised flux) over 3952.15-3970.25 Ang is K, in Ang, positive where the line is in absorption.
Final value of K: 6.2 Ang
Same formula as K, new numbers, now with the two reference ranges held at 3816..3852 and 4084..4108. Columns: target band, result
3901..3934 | 2.9 Ang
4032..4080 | -3.0 Ang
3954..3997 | 4.3 Ang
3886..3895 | -0.7 Ang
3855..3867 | -0.5 Ang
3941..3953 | 0.6 Ang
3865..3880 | -0.2 Ang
